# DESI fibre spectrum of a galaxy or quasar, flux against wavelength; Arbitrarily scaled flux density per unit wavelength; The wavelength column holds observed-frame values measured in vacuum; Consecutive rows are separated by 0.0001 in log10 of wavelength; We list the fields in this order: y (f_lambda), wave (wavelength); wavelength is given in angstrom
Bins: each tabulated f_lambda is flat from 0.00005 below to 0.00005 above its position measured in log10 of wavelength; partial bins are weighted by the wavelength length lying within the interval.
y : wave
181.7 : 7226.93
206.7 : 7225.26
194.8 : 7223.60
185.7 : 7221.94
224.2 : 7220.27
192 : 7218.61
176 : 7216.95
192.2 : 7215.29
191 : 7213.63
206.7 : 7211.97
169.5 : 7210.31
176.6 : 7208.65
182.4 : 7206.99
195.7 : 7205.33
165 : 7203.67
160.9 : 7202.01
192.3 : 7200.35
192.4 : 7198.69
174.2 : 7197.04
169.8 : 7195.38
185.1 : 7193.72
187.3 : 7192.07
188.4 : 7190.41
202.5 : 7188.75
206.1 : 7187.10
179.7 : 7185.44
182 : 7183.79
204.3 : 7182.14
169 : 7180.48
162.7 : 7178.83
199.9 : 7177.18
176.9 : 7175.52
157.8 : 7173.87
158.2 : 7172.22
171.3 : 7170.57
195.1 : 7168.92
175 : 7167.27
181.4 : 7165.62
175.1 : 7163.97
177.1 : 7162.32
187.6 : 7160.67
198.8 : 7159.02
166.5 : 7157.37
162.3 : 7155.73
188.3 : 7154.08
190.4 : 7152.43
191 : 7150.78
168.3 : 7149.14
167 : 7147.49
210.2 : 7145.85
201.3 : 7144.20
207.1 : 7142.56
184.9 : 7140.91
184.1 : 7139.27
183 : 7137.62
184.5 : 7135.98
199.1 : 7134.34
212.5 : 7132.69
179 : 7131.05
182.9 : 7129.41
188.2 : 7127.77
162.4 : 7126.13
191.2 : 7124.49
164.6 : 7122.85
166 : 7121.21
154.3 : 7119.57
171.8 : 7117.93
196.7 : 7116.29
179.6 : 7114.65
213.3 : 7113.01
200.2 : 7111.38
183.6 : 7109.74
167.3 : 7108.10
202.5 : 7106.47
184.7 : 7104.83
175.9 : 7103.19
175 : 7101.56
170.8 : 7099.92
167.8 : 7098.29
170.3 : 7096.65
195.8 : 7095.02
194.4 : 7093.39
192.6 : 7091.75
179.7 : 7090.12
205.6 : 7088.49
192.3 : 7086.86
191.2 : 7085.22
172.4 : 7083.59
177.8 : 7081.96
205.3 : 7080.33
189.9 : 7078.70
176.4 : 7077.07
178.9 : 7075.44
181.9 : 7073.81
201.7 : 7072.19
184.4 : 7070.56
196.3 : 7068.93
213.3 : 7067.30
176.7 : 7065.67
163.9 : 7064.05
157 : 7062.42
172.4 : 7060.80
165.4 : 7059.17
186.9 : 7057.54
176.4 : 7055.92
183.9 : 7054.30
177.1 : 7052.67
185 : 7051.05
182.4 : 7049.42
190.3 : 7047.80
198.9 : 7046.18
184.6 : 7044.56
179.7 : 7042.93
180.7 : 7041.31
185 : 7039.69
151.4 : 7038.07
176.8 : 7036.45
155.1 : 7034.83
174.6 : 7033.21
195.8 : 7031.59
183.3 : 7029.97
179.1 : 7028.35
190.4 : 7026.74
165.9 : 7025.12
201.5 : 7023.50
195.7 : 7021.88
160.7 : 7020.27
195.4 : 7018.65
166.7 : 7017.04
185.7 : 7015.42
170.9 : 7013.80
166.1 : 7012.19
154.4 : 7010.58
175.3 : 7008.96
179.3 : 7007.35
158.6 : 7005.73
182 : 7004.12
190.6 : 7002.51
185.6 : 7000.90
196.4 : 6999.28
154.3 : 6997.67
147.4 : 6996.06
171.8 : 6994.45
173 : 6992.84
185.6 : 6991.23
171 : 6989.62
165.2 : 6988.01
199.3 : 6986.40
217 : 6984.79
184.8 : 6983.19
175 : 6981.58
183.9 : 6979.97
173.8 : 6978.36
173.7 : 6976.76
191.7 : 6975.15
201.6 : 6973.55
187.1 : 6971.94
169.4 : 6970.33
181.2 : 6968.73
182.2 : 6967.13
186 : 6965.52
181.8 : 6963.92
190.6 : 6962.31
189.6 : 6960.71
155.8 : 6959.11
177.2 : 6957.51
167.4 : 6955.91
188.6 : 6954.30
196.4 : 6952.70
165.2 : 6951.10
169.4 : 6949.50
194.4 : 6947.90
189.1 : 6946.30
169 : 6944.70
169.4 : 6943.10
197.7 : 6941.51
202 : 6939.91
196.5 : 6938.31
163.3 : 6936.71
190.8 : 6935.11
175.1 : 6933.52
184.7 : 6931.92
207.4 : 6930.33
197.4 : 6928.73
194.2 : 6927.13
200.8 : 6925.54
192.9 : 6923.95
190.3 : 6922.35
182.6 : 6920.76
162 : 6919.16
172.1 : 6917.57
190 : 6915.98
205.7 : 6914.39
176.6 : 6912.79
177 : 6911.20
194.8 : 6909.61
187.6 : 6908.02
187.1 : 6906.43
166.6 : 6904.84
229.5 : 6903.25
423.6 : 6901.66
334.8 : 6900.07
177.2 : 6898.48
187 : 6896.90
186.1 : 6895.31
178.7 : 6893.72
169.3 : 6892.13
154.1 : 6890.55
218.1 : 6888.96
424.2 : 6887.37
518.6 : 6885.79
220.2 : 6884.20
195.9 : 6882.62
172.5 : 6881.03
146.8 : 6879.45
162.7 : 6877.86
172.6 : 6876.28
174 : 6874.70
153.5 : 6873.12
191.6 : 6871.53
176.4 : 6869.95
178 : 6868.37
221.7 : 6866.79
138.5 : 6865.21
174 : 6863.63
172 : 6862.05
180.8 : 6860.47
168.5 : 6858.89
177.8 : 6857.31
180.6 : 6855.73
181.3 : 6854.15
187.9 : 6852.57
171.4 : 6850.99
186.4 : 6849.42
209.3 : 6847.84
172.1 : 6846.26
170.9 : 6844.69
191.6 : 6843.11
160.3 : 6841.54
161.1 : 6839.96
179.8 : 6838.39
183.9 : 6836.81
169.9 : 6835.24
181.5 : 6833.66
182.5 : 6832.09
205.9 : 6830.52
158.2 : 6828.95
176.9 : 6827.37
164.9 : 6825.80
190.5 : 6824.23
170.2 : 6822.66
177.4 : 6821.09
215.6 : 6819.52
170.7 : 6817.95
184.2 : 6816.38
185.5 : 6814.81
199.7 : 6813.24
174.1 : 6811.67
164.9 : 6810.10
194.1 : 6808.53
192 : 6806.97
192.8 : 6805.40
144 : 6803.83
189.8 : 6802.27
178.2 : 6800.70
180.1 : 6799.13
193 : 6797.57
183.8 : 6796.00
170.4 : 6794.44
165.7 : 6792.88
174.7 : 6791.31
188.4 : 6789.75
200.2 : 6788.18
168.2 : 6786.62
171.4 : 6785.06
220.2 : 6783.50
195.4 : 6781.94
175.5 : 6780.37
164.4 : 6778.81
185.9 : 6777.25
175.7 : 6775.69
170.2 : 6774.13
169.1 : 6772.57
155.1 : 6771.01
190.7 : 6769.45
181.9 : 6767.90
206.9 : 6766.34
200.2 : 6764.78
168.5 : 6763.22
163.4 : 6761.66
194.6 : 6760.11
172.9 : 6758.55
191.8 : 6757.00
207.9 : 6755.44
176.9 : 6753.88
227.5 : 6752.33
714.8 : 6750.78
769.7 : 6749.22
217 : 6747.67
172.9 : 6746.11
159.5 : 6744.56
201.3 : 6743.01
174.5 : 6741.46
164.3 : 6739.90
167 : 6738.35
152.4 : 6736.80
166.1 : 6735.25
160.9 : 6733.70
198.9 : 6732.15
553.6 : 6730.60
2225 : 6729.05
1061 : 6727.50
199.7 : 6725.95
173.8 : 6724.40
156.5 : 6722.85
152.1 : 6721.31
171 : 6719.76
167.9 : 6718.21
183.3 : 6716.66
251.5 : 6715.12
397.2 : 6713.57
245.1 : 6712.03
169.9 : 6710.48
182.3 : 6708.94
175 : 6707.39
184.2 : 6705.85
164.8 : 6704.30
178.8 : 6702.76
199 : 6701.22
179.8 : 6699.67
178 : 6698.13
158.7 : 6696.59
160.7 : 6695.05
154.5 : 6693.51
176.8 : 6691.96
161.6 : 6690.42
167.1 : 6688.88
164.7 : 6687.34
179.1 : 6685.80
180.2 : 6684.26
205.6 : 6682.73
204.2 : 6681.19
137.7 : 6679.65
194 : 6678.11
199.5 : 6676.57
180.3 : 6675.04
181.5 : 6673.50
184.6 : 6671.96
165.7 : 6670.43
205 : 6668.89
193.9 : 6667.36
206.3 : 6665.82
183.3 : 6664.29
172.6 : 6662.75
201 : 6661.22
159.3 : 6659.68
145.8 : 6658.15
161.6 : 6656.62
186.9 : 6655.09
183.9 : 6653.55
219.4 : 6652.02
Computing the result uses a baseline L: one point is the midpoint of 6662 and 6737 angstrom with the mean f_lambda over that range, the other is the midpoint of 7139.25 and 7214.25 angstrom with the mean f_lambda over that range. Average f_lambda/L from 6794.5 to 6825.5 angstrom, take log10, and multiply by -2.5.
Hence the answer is 0.28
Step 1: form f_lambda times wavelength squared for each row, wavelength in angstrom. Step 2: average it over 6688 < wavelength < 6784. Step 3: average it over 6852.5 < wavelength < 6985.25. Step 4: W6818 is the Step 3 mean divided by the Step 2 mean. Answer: 0.80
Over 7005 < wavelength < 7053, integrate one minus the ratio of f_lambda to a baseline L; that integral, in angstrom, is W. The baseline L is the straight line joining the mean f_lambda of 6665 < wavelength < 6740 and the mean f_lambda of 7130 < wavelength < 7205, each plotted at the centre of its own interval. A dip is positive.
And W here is 6.1 angstrom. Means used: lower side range 252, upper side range 184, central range 178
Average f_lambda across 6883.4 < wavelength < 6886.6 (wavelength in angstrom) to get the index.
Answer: 370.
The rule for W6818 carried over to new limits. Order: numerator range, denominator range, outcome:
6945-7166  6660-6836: 0.90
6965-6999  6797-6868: 1.04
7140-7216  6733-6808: 1.01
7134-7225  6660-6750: 0.84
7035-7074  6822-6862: 1.08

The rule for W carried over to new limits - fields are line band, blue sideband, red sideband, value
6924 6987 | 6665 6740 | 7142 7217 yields 8.9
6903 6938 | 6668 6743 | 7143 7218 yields 5.3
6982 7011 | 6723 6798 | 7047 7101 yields 4.0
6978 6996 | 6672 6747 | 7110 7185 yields 2.4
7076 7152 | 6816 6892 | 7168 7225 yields 0.4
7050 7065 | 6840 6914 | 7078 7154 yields 1.2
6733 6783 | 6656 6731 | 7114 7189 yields 5.3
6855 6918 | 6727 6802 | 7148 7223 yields 9.9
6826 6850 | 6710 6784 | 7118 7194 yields 7.4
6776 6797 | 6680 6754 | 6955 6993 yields 5.8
